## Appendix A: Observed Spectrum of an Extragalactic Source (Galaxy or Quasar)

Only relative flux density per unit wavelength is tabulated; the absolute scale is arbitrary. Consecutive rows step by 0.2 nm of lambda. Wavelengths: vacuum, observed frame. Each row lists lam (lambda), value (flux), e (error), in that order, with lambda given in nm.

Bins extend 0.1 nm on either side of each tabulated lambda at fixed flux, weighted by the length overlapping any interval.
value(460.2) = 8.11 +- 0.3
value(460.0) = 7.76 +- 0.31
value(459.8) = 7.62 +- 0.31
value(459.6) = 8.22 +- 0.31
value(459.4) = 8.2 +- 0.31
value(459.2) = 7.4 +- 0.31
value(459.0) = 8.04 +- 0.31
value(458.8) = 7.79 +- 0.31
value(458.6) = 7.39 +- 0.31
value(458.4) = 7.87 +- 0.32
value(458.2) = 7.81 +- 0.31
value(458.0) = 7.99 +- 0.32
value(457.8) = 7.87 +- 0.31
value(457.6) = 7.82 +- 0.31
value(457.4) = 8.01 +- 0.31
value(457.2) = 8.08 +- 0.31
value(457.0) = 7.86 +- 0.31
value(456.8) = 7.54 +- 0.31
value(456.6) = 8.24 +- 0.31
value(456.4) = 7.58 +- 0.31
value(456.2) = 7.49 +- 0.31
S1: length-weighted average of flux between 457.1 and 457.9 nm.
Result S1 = 7.95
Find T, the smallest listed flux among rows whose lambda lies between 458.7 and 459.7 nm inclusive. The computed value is 7.4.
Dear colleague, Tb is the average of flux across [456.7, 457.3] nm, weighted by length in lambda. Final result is 7.83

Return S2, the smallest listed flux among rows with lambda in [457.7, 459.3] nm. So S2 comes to 7.39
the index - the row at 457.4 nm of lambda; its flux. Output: 8.01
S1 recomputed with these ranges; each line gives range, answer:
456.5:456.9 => 7.89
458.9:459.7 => 7.96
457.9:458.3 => 7.9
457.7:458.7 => 7.79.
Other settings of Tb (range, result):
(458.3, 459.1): 7.77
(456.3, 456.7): 7.91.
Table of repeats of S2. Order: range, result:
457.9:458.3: 7.81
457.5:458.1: 7.82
